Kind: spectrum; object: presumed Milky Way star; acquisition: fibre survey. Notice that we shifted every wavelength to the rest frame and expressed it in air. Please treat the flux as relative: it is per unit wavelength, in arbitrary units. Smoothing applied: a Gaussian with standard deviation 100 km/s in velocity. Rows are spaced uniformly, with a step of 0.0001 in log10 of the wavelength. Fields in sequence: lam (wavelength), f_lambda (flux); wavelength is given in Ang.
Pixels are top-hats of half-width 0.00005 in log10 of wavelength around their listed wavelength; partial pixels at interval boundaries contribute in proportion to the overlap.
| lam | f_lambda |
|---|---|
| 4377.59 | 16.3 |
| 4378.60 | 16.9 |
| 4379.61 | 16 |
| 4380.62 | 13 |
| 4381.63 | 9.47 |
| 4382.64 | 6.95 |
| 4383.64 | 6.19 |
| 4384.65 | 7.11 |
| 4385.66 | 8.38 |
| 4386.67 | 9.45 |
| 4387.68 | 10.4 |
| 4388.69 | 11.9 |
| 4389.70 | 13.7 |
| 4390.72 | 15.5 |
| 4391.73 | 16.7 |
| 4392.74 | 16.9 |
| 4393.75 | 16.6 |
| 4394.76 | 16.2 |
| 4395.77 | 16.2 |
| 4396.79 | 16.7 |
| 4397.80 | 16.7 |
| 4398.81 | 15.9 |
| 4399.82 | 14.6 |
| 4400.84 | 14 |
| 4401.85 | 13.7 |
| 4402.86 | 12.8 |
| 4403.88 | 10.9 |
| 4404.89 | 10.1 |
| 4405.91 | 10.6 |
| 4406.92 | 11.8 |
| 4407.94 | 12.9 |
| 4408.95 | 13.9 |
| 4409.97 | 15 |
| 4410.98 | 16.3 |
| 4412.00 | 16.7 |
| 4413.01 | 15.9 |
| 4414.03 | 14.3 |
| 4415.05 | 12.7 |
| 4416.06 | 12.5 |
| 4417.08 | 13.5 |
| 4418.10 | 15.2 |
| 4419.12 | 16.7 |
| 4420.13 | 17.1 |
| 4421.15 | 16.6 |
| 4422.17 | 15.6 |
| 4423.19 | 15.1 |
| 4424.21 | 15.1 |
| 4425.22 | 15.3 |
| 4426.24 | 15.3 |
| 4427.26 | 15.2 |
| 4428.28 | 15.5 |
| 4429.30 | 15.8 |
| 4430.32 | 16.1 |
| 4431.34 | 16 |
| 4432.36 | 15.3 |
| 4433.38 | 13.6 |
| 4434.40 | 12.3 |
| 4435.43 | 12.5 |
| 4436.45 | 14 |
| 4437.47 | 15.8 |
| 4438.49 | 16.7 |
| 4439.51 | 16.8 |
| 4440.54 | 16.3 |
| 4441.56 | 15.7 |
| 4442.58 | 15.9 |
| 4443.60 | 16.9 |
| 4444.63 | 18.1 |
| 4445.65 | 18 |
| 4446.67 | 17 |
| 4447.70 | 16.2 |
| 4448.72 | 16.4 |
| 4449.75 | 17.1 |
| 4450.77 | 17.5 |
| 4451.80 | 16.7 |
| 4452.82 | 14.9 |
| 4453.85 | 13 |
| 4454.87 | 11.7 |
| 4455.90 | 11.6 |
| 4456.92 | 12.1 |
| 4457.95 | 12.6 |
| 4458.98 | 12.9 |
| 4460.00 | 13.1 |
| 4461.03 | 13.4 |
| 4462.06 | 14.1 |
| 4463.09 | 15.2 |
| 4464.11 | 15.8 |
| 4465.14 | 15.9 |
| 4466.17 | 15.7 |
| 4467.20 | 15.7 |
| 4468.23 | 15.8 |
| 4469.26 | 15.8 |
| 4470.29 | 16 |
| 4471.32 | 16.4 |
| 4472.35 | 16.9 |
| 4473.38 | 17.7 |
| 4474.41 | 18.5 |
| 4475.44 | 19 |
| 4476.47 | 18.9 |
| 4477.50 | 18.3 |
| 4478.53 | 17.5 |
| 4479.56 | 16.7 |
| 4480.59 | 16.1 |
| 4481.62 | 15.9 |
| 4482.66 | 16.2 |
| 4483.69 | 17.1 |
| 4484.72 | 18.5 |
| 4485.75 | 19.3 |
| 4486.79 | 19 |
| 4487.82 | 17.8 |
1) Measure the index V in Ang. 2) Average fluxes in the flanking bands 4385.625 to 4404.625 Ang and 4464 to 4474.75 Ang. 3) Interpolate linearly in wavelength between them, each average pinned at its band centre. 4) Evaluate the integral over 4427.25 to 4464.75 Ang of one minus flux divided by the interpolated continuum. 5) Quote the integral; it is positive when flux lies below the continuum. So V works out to 1.37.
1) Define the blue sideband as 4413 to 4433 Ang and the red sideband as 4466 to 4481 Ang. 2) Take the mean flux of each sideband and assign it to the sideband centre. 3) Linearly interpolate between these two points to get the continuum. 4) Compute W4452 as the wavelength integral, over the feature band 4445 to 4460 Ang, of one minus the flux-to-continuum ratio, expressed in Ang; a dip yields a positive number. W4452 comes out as 1.3 Ang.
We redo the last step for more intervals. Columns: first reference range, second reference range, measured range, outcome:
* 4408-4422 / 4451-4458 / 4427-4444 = -1.32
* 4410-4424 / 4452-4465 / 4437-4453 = -2.94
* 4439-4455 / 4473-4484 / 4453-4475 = 2.79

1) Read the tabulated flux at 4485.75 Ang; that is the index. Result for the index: 19.3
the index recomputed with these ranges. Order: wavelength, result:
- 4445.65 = 18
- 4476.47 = 18.9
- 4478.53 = 17.5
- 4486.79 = 19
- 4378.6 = 16.9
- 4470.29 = 16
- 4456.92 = 12.1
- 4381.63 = 9.47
